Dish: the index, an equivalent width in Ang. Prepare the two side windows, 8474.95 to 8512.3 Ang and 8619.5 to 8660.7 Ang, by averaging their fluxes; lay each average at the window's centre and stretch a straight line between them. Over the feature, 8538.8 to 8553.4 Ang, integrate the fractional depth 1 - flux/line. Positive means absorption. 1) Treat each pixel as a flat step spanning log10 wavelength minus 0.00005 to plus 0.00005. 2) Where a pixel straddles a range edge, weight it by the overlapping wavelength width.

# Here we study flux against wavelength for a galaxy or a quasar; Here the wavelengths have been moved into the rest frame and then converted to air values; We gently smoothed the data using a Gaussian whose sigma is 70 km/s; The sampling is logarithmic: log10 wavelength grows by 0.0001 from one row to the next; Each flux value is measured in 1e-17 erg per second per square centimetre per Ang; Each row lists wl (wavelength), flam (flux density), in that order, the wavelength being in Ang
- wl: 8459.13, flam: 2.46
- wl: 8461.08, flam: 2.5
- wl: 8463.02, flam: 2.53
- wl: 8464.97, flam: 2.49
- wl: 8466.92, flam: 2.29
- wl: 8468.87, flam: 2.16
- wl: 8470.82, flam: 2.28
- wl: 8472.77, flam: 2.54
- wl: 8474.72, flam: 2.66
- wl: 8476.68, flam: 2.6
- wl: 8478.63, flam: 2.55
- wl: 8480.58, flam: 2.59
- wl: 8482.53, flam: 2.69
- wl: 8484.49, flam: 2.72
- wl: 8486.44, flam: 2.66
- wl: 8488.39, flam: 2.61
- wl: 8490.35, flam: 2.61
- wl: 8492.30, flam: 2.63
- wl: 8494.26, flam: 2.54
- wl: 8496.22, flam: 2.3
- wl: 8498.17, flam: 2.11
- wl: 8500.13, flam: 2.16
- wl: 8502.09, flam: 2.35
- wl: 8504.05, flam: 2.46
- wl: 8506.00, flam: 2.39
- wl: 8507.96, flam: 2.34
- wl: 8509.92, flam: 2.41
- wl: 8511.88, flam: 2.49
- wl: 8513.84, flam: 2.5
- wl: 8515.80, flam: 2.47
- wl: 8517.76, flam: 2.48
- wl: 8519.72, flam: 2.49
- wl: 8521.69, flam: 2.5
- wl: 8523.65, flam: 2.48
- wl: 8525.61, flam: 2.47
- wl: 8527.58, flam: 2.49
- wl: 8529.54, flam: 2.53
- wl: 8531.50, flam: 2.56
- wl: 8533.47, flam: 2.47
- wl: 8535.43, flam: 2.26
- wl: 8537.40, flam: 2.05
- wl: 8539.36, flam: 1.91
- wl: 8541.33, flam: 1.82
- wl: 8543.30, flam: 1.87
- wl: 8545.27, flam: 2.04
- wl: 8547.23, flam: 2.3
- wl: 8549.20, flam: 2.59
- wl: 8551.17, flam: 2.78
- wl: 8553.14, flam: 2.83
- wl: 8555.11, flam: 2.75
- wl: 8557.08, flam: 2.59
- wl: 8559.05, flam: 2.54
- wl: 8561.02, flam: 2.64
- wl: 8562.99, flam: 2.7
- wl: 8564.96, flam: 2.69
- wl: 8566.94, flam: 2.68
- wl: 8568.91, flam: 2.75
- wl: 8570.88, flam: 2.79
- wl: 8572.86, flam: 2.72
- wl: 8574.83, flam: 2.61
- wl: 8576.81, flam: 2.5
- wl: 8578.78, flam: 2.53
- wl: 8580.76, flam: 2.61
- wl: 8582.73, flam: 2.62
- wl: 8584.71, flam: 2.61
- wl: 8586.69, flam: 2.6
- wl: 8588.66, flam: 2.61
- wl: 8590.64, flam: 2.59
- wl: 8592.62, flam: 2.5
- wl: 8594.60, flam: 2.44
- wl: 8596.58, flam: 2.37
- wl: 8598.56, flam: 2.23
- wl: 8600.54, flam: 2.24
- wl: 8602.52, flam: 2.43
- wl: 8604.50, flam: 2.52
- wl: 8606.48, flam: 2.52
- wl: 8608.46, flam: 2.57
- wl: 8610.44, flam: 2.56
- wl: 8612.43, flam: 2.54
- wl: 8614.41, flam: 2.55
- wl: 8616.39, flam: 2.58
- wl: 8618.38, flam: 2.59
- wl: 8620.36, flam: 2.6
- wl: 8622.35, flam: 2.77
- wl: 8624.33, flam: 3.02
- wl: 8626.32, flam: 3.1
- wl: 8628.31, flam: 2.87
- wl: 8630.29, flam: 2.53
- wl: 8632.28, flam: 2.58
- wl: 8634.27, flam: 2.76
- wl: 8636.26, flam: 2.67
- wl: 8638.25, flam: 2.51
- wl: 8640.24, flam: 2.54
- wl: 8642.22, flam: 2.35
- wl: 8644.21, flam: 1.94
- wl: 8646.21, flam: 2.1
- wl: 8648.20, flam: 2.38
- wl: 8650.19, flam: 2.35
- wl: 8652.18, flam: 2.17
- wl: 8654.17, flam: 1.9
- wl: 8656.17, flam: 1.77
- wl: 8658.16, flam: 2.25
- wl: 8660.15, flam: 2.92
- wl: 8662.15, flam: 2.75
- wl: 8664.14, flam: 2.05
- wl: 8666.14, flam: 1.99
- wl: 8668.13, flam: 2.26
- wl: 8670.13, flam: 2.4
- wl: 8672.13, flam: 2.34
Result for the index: 1.4 Ang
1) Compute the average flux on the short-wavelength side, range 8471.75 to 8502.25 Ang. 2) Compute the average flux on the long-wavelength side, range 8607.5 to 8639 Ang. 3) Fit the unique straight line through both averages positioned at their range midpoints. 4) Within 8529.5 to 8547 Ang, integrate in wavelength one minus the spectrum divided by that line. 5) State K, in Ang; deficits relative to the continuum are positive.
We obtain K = 2.89 Ang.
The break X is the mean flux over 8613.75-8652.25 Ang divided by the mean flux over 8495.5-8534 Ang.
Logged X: 1.1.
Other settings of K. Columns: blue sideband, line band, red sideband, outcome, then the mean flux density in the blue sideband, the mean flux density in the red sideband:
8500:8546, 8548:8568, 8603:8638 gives -1.81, 2.34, 2.66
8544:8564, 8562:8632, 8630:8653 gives -3.31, 2.57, 2.4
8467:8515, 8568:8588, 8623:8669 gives -1.53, 2.47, 2.43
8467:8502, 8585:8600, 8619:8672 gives -0.12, 2.49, 2.44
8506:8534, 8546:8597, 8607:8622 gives -1.68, 2.47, 2.58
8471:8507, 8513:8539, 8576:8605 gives 0.74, 2.5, 2.49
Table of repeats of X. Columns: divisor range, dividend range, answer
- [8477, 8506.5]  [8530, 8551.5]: 0.89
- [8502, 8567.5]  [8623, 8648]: 1.06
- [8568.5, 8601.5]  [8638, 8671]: 0.89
